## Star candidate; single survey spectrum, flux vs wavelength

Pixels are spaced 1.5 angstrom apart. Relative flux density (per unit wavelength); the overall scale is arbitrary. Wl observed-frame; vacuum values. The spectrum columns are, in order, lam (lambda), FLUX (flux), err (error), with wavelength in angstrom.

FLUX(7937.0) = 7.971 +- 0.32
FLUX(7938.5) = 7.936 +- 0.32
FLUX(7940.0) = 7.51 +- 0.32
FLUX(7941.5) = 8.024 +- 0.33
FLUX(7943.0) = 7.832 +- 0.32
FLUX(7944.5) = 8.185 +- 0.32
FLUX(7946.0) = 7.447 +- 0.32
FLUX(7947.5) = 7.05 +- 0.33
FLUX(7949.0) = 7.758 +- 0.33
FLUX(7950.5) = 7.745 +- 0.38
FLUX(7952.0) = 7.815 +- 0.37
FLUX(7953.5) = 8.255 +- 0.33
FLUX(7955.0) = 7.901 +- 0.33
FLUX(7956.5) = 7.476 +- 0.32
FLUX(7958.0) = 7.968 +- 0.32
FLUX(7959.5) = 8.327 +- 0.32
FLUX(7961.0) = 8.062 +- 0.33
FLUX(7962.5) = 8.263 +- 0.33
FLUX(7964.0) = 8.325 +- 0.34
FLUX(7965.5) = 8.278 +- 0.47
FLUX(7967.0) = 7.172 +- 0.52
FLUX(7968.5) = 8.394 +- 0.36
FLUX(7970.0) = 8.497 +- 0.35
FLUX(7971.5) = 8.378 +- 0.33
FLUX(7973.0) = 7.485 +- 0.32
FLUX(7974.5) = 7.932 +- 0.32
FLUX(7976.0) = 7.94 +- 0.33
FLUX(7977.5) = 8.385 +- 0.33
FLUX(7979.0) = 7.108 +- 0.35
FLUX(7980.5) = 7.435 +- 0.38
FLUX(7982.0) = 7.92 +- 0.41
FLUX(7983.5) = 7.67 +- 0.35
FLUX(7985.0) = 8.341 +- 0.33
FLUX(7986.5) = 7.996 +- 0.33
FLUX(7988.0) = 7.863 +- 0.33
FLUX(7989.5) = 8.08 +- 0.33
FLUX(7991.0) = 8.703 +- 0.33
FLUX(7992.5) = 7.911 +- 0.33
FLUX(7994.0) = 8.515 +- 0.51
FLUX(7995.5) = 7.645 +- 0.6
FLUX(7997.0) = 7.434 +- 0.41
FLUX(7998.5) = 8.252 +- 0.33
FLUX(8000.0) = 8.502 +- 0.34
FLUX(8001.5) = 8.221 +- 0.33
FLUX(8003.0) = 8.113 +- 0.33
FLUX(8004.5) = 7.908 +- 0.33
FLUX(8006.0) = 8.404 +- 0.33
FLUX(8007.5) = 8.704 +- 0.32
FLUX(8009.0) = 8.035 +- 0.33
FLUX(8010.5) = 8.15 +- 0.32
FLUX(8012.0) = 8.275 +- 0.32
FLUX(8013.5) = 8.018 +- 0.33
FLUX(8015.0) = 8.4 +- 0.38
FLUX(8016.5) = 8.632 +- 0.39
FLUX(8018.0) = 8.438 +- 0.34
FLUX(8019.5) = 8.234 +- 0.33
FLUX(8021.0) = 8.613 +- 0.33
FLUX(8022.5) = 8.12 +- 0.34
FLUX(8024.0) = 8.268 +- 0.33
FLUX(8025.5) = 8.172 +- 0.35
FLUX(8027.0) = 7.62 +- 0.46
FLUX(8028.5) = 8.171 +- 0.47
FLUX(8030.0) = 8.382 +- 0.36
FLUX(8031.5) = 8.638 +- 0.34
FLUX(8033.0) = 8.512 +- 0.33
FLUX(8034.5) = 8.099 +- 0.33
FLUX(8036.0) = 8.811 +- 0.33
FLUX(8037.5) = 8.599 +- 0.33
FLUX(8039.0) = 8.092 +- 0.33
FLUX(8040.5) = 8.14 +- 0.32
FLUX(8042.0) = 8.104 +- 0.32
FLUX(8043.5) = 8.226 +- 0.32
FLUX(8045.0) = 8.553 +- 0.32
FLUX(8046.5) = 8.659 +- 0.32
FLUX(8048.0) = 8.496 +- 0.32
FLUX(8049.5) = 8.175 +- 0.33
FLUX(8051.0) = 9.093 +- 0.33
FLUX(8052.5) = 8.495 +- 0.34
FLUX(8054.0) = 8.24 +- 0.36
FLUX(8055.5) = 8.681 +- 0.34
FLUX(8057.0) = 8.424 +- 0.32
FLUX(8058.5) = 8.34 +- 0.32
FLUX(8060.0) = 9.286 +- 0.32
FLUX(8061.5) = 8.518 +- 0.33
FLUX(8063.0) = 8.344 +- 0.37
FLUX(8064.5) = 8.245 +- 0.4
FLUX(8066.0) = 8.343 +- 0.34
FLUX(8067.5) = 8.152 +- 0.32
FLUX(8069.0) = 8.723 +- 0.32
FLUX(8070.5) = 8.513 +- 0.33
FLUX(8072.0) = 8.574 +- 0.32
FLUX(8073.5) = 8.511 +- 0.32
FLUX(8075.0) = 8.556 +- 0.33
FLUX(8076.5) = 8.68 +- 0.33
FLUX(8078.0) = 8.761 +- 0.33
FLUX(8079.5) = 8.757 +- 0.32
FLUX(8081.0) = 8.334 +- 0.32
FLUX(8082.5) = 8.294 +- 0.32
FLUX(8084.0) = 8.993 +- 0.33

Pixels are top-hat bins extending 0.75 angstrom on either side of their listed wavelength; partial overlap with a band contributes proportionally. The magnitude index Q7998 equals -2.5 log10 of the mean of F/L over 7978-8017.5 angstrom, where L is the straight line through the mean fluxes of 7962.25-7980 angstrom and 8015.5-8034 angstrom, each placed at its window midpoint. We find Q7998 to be 0.01 mag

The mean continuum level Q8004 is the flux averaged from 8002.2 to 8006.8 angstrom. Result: 8.15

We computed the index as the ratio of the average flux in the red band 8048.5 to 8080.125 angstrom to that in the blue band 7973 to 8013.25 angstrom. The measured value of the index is 1.06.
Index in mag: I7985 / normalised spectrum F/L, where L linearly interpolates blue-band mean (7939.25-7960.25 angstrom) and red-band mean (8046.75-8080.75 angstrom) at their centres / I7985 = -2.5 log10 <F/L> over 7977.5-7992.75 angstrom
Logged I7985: 0.01 mag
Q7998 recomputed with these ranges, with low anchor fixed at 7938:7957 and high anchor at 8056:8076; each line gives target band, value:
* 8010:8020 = -0.02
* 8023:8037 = 0.00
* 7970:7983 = 0.01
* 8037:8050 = 0.00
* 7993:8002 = 0.00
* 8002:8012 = -0.01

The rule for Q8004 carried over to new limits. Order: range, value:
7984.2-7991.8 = 8.19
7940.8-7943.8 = 7.93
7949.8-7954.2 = 7.94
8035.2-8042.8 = 8.35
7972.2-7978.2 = 7.94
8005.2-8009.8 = 8.37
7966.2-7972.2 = 8.11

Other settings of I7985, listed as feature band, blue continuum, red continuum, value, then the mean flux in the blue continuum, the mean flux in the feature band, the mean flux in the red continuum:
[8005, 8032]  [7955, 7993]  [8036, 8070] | 0.00 mag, 8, 8.29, 8.46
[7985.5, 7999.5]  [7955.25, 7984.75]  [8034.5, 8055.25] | 0.01 mag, 7.95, 8.06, 8.43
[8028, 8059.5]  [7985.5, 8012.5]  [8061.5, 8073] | -0.01 mag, 8.15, 8.43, 8.42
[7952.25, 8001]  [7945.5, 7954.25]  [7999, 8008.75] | 0.00 mag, 7.68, 8.01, 8.29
